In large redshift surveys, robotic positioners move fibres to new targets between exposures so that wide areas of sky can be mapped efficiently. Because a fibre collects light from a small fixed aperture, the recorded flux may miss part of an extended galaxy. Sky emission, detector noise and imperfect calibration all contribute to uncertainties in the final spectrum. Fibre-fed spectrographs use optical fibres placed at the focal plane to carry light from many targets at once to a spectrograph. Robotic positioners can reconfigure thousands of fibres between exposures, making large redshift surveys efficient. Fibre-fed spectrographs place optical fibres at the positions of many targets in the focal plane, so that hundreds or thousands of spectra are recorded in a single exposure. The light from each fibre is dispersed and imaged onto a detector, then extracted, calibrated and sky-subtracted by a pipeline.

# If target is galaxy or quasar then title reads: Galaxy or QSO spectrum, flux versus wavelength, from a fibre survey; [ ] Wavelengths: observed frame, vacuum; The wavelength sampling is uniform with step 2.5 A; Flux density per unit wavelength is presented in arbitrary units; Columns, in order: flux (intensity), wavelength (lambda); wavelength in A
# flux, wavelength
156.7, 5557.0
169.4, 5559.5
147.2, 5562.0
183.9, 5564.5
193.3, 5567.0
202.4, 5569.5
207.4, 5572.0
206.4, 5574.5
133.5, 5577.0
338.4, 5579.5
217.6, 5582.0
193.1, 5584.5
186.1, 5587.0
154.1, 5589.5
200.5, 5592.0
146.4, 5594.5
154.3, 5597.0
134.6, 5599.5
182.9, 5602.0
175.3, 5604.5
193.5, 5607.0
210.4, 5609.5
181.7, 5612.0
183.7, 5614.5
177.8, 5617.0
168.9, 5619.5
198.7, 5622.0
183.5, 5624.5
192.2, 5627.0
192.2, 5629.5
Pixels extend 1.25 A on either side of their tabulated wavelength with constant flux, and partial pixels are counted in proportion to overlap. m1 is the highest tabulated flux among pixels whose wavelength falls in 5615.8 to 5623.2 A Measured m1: 198.7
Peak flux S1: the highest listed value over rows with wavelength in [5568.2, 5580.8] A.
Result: 338.4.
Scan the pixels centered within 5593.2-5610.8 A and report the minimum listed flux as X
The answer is 134.6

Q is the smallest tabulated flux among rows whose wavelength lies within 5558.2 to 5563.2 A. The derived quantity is 147.2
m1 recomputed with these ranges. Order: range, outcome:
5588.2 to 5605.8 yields 200.5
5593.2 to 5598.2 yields 154.3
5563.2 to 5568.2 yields 193.3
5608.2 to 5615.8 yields 210.4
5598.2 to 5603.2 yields 182.9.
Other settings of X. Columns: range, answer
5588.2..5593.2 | 154.1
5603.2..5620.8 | 168.9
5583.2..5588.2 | 186.1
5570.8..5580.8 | 133.5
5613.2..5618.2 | 177.8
